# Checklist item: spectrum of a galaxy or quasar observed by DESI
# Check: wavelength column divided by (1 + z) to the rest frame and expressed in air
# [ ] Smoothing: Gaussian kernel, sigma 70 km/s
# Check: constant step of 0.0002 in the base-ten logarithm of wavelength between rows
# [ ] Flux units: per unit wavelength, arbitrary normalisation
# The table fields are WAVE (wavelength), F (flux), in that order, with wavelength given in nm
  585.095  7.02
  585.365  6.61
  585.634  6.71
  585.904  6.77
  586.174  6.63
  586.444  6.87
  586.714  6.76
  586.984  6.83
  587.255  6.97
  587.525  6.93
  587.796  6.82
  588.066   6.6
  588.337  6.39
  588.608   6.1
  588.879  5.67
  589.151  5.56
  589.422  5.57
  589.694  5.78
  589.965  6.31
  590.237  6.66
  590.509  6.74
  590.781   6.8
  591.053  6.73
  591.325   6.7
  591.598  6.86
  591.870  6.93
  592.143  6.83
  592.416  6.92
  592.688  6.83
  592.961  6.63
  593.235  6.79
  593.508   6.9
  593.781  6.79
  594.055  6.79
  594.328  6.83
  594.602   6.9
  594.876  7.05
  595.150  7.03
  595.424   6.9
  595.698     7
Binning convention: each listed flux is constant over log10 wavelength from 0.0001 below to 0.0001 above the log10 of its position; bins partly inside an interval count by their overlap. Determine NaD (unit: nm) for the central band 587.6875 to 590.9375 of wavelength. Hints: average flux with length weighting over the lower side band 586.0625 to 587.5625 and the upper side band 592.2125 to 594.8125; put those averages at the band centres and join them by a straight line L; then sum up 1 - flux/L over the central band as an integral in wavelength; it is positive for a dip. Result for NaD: 0.28 nm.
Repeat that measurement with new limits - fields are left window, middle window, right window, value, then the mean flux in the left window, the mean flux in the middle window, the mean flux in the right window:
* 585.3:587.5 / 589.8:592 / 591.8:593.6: 0.04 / 6.78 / 6.7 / 6.83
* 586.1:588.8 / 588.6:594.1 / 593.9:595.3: 0.23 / 6.67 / 6.52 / 6.92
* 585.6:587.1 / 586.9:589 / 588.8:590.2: -0.08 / 6.76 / 6.54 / 5.84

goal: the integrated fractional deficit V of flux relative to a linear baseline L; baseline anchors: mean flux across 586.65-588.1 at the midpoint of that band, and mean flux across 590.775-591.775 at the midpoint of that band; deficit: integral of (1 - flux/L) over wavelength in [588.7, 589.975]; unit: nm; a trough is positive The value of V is 0.20 nm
